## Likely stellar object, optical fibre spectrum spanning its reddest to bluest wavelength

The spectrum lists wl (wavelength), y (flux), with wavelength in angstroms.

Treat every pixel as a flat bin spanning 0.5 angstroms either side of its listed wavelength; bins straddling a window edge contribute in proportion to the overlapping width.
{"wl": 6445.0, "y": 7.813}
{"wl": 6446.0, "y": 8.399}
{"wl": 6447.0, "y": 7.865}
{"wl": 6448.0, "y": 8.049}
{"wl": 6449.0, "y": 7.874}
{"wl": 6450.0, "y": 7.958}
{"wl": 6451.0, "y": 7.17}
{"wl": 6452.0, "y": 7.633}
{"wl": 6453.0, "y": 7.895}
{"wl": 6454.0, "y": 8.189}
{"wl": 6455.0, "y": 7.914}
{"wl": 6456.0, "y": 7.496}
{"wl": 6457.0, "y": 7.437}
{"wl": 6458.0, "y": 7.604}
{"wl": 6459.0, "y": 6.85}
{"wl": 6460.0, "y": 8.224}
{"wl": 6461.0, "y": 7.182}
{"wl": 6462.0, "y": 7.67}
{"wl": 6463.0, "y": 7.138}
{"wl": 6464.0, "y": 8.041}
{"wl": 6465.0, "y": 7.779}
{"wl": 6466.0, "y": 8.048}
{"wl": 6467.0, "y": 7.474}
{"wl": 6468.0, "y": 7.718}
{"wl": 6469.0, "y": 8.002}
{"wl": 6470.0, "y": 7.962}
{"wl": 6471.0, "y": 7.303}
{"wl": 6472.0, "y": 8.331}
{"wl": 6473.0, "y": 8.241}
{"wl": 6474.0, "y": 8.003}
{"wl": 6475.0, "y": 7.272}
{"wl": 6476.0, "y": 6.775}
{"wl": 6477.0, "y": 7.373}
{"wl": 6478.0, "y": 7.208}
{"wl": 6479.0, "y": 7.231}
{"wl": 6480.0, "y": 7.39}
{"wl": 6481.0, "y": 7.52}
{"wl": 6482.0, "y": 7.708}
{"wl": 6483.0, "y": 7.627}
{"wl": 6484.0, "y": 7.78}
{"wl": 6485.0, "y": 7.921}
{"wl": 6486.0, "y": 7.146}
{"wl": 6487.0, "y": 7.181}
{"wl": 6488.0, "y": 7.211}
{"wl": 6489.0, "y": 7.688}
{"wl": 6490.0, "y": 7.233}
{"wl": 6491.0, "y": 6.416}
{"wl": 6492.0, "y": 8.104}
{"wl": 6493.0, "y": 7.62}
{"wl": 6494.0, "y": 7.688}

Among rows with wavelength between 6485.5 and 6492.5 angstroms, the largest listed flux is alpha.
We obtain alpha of 8.104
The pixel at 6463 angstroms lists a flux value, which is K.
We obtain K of 7.138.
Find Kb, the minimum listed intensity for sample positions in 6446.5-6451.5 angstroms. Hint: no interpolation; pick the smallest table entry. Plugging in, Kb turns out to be 7.17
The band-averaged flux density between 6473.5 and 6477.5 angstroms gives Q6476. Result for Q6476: 7.36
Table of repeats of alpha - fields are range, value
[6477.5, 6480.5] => 7.39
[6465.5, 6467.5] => 8.048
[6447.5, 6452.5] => 8.049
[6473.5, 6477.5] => 8.003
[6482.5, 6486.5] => 7.921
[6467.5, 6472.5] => 8.331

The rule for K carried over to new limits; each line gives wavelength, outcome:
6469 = 8.002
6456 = 7.496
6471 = 7.303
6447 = 7.865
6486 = 7.146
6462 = 7.67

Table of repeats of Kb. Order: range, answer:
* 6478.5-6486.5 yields 7.146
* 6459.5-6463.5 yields 7.138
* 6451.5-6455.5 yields 7.633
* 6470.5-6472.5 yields 7.303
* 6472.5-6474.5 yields 8.003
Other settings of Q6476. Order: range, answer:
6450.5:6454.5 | 7.72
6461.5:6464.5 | 7.62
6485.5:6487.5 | 7.16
